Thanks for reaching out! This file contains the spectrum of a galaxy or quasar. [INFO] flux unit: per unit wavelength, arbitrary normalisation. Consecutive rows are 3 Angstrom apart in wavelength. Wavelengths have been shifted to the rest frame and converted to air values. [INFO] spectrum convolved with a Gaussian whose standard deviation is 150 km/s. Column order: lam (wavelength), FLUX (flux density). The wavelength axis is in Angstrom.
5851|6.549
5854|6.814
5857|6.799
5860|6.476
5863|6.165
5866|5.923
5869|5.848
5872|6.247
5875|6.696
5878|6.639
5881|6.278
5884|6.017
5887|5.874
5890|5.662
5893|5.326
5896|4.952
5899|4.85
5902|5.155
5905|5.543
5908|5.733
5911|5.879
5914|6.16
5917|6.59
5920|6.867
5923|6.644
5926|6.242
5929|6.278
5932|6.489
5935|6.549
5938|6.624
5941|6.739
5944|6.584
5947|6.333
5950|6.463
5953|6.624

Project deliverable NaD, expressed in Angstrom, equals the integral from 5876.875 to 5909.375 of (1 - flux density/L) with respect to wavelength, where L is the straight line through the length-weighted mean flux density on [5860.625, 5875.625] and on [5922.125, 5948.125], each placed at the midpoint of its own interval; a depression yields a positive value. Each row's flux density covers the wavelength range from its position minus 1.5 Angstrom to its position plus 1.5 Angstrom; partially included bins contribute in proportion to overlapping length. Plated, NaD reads 3.4 Angstrom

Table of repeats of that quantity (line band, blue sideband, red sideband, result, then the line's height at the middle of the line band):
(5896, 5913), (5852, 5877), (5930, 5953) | 2.8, 6.46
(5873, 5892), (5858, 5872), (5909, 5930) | 0.1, 6.22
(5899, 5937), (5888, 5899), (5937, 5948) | -1.3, 5.93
